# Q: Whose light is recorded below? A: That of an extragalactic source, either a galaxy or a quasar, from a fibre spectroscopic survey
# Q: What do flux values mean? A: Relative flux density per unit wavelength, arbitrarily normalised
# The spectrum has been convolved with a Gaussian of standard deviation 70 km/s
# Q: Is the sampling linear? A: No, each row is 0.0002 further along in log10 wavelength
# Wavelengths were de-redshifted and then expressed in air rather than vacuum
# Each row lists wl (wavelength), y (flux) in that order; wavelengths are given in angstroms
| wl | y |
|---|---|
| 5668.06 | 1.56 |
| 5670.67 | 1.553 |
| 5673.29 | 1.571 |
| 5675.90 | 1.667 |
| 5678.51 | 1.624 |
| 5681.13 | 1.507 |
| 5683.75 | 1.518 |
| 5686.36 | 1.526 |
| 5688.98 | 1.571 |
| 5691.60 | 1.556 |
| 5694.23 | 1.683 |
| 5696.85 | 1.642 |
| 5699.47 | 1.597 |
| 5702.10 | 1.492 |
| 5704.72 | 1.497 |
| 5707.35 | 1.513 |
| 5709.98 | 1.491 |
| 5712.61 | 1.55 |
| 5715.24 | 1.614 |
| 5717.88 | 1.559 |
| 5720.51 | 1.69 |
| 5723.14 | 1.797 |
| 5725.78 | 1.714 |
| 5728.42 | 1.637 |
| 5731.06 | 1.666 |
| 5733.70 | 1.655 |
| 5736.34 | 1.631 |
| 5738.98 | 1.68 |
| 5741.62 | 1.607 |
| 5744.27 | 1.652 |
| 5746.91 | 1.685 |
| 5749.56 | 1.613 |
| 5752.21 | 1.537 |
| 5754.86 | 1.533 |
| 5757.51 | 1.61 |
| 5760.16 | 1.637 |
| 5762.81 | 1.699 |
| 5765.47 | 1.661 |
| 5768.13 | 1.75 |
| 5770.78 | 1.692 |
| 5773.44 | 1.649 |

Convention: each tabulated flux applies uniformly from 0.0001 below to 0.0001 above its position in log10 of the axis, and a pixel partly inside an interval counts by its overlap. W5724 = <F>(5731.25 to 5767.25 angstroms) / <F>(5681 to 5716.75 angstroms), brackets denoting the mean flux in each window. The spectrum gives 1.05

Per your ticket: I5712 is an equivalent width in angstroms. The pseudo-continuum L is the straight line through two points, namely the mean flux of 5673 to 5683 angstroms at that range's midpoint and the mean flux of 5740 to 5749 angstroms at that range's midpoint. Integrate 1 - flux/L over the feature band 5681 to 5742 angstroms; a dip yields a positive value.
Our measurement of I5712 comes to 0.7 angstroms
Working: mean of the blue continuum 1.59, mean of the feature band 1.6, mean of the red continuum 1.65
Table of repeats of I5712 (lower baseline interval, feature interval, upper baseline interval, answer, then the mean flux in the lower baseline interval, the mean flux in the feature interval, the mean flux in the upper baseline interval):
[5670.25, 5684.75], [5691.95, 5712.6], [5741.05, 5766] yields 0.41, 1.57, 1.56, 1.62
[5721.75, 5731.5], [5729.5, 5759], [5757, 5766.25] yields 0.98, 1.71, 1.62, 1.65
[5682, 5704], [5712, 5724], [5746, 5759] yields -0.47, 1.57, 1.64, 1.59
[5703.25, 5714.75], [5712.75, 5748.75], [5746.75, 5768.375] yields -2.03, 1.52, 1.66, 1.63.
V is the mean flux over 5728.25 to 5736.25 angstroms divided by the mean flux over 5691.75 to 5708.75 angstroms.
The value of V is 1.05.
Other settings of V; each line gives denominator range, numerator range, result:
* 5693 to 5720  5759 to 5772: 1.08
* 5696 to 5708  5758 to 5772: 1.09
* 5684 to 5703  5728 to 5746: 1.04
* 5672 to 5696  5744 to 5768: 1.03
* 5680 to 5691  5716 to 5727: 1.10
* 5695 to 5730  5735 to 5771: 1.02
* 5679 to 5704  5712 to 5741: 1.06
